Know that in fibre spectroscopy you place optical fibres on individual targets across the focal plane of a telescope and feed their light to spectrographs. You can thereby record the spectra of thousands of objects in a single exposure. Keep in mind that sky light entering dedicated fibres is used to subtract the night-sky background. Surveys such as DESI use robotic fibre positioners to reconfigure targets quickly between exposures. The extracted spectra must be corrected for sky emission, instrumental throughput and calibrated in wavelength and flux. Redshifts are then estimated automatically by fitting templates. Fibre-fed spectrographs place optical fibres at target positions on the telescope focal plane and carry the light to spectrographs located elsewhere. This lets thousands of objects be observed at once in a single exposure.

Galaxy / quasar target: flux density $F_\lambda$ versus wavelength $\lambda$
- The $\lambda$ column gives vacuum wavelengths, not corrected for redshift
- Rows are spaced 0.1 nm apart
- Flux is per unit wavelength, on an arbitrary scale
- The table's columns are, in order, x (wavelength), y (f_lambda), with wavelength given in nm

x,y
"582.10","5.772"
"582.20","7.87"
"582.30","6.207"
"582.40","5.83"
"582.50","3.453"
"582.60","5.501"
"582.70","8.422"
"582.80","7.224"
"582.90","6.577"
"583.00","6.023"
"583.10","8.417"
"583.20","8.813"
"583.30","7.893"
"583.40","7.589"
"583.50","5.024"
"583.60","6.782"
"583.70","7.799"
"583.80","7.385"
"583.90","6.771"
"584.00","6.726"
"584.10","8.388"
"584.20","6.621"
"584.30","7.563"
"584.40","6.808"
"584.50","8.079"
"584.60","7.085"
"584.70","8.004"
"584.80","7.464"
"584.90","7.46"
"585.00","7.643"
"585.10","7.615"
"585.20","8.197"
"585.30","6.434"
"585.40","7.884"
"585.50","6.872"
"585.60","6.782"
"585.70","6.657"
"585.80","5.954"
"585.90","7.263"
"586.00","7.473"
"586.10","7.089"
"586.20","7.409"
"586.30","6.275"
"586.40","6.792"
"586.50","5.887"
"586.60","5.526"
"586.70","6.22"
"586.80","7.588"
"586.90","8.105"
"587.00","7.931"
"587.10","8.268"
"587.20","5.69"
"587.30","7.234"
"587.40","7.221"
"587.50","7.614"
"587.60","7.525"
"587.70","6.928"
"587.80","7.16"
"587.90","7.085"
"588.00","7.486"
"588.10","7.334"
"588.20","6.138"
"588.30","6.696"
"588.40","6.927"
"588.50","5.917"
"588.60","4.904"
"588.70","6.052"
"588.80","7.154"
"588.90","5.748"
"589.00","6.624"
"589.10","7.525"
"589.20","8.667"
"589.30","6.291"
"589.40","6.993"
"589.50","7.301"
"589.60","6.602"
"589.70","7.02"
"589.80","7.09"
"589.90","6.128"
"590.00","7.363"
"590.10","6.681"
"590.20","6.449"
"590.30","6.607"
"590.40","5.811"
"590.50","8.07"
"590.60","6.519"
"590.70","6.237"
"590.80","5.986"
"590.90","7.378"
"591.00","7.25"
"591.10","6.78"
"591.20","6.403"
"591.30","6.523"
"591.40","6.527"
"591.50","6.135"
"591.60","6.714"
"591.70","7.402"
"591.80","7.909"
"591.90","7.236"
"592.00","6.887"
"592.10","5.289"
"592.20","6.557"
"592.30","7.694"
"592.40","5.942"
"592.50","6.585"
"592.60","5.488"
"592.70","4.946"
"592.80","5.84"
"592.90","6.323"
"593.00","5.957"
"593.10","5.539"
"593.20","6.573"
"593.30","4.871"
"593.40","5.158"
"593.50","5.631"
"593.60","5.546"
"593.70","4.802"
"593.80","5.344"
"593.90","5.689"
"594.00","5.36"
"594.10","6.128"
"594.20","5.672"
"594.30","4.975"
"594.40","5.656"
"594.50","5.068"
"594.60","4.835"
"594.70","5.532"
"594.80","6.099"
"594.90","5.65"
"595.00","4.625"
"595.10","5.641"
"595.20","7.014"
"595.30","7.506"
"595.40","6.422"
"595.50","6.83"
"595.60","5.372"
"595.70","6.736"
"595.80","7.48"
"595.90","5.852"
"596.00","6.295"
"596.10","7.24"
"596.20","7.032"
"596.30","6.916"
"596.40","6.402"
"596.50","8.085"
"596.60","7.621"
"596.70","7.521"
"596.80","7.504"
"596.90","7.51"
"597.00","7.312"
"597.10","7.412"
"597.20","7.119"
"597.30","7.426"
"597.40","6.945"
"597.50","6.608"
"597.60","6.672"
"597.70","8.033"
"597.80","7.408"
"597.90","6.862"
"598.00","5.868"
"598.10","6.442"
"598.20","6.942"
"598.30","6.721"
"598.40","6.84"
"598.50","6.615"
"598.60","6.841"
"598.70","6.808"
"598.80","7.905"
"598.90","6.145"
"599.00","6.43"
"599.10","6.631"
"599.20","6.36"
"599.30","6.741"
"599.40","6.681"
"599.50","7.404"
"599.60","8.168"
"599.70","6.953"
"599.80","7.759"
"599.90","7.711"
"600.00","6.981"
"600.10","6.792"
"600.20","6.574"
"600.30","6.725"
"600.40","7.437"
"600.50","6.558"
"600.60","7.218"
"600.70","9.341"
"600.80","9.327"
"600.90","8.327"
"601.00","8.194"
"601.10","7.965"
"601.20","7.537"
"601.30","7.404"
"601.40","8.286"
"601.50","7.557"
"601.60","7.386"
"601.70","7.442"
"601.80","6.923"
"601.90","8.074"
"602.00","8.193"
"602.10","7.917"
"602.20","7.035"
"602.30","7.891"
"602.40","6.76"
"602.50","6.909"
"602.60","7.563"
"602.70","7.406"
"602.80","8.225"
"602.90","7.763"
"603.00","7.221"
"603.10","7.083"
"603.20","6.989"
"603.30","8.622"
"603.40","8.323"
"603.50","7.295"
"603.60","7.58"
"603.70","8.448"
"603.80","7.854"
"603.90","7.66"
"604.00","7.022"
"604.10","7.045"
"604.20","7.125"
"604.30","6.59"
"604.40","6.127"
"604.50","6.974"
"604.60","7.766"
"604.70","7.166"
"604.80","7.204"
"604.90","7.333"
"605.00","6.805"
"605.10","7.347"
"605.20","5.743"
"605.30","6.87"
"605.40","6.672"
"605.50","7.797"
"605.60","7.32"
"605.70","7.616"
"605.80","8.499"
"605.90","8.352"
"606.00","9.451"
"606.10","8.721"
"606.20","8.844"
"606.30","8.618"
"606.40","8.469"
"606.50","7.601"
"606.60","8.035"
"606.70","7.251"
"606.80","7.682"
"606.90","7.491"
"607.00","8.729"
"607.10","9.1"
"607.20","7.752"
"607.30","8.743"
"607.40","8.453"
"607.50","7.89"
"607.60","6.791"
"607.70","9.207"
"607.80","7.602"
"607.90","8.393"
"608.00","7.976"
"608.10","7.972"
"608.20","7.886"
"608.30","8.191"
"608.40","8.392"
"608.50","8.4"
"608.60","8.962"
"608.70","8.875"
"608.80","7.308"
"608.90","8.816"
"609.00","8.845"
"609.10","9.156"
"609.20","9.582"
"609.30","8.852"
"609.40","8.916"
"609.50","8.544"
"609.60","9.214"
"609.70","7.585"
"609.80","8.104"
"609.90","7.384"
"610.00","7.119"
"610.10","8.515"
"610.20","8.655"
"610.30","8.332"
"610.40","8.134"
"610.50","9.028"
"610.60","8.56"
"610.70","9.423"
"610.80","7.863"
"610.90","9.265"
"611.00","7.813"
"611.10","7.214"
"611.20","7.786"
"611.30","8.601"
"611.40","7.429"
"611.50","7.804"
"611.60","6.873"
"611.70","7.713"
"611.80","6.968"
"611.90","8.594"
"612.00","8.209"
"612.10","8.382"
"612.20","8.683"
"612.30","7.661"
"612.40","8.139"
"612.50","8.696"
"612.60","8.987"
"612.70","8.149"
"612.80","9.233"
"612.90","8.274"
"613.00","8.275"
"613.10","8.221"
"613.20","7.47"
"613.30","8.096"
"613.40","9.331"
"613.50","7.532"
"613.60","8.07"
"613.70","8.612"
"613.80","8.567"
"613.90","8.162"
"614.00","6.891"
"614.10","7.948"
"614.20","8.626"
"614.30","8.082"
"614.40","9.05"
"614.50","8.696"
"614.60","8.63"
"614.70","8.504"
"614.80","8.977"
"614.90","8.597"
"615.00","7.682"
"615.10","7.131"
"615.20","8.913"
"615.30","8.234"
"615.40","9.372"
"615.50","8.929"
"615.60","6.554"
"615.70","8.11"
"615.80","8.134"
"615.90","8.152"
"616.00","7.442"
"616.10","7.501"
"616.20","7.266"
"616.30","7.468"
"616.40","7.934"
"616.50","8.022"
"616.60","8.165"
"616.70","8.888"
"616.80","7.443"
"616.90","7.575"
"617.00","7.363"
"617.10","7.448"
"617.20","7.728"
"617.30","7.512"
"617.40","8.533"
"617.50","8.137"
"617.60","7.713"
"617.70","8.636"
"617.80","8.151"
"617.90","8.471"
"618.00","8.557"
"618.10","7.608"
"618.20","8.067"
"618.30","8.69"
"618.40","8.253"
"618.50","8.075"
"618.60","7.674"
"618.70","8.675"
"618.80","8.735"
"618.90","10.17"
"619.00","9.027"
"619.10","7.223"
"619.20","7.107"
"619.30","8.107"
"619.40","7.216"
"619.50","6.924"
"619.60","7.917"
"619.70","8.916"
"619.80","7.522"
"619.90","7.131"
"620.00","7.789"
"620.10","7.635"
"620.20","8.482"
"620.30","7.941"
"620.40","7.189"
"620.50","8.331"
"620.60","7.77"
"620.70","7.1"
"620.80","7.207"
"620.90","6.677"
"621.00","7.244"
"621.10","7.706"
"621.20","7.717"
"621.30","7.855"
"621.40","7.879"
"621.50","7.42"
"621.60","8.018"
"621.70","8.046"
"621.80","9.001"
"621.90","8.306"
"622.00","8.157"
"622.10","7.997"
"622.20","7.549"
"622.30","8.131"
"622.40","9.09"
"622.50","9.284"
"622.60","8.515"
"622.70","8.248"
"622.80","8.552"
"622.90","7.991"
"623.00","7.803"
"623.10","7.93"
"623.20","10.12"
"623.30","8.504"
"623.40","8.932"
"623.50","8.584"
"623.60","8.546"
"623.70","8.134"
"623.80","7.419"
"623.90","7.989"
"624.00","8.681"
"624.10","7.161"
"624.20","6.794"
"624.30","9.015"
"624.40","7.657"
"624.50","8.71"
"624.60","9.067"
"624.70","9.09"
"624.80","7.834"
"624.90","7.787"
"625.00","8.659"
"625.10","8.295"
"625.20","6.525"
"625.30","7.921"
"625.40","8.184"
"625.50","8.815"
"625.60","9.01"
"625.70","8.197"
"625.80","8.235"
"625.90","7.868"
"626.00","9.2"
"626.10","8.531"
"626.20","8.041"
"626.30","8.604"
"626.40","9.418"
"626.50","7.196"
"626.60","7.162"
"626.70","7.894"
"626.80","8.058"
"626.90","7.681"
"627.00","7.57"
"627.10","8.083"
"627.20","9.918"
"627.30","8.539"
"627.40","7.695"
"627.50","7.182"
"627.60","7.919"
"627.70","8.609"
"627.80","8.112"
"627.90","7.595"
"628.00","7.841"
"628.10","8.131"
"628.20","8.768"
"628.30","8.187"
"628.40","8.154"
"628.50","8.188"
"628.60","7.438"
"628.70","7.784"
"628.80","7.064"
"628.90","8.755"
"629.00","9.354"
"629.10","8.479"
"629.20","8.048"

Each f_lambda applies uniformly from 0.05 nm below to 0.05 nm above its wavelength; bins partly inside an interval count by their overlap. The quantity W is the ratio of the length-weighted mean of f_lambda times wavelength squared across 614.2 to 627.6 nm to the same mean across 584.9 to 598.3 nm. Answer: 1.3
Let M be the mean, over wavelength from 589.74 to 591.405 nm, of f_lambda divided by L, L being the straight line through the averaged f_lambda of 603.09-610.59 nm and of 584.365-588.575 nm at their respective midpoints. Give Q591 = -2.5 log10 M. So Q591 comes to 0.086 mag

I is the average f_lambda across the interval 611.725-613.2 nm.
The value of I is 8.28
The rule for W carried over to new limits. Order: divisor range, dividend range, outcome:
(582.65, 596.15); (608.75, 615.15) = 1.34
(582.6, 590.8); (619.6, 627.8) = 1.31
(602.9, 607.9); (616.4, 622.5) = 1.08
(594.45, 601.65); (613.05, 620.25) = 1.23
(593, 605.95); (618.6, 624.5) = 1.24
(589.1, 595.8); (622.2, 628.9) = 1.46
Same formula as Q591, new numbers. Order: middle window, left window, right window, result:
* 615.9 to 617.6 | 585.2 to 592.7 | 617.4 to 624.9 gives 0.02 mag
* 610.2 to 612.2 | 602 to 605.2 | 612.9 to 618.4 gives -0.04 mag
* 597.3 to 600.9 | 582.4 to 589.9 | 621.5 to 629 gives 0.05 mag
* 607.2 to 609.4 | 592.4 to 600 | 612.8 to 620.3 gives -0.13 mag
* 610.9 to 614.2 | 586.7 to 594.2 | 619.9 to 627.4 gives -0.07 mag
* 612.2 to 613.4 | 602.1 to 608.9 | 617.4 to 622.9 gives -0.06 mag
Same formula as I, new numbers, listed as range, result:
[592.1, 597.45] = 6.24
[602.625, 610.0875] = 7.9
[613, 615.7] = 8.26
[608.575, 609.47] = 8.8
